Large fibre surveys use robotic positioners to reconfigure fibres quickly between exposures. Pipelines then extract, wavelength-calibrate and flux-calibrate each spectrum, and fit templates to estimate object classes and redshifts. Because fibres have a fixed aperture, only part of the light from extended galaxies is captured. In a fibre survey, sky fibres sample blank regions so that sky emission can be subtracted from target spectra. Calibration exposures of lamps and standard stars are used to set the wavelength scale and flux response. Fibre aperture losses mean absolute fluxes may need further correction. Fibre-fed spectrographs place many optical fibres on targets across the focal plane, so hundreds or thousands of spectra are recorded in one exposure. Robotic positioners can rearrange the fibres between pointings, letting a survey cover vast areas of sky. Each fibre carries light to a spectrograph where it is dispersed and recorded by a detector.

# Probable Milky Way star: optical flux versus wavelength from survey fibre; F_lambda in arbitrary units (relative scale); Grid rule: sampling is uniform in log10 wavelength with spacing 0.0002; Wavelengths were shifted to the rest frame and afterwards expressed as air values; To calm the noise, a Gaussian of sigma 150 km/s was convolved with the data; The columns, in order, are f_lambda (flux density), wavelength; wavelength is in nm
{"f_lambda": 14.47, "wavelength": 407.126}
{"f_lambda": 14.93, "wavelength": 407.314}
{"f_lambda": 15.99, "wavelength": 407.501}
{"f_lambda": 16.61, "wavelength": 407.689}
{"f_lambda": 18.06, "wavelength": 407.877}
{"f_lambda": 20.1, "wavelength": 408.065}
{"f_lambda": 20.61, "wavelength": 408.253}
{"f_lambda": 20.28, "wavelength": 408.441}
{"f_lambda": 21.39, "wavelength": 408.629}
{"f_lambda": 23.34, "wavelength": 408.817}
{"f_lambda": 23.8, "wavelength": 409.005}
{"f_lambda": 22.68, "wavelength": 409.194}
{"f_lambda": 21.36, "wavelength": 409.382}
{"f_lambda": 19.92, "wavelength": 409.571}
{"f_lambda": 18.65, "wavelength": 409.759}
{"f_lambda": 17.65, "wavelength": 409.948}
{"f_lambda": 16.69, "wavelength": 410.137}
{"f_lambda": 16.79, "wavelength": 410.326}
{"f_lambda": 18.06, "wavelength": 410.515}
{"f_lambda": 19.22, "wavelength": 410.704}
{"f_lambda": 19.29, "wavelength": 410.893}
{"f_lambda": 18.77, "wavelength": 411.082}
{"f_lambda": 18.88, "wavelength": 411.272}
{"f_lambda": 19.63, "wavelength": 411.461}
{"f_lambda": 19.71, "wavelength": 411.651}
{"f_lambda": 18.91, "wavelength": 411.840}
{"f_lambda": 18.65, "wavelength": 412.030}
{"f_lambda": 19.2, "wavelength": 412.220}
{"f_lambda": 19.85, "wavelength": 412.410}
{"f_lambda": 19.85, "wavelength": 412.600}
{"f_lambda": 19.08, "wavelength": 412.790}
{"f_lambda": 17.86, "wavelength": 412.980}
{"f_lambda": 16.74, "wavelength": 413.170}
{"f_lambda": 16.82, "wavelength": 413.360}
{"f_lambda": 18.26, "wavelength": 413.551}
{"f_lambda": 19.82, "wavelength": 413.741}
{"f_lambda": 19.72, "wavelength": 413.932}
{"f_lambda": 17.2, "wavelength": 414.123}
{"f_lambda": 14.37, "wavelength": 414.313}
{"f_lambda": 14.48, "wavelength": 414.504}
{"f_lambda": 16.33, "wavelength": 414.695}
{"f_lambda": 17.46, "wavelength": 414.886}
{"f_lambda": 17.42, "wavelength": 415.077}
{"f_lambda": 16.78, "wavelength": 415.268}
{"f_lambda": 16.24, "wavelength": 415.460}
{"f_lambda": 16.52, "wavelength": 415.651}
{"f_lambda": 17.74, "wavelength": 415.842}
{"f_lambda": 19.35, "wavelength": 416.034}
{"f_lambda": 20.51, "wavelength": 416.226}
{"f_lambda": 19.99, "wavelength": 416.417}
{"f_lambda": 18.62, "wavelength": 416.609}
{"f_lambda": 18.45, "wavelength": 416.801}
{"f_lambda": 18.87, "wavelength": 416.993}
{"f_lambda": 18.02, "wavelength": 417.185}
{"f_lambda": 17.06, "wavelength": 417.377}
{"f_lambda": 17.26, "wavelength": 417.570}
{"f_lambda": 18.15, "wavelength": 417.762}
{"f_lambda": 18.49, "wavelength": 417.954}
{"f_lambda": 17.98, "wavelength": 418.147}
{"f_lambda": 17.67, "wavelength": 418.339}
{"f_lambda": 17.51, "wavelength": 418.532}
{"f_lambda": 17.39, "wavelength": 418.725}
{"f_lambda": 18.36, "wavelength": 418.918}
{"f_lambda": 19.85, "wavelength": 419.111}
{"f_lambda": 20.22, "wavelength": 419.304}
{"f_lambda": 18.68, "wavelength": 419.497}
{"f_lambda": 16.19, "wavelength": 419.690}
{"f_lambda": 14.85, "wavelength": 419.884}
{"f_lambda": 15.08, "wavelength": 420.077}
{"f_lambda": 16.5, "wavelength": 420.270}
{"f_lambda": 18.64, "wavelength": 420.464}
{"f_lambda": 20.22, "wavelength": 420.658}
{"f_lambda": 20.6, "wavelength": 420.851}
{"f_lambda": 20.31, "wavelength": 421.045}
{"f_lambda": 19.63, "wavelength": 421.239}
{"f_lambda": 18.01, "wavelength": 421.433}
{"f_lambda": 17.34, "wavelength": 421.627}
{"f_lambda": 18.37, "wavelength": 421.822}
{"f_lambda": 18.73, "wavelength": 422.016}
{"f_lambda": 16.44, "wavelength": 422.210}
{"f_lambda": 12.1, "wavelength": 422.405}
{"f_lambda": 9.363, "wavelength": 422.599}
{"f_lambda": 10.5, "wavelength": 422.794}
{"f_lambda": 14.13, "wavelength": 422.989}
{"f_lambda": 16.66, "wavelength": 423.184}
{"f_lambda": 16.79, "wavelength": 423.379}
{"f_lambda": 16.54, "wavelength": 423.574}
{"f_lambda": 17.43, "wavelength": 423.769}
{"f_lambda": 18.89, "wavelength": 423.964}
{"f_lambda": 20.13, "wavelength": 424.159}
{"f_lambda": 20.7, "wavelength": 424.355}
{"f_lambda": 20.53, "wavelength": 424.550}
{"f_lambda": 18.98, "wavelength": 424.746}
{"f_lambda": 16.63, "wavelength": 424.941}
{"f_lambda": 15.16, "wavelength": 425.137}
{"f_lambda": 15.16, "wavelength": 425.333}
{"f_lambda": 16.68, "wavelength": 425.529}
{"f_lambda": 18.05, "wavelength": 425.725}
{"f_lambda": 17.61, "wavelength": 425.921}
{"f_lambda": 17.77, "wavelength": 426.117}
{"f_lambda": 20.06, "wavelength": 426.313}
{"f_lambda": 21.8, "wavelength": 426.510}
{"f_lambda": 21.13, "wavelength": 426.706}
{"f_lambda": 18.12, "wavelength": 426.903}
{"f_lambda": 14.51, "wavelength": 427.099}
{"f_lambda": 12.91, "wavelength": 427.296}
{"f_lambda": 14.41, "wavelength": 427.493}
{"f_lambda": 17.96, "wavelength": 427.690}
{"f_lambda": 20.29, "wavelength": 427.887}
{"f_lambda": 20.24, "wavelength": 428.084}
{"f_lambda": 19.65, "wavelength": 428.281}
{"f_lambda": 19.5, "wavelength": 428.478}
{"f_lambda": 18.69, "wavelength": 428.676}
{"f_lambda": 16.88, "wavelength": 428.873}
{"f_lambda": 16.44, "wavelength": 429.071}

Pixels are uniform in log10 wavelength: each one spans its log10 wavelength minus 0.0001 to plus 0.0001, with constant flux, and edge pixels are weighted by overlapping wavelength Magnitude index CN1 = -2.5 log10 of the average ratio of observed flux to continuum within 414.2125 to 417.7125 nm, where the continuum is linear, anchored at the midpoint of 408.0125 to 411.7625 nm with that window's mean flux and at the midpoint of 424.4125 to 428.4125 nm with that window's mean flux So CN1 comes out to 0.09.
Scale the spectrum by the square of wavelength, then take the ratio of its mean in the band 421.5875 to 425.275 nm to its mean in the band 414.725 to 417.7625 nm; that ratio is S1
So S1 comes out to 0.95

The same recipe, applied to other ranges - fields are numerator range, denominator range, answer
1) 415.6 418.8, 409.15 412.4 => 0.99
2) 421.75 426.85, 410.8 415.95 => 1.01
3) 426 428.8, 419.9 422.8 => 1.12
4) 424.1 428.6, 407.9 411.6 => 0.99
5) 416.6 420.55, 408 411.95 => 0.94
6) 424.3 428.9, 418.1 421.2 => 1.03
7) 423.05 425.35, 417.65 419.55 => 0.99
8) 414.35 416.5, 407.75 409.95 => 0.87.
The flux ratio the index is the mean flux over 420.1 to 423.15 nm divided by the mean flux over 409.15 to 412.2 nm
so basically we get 0.9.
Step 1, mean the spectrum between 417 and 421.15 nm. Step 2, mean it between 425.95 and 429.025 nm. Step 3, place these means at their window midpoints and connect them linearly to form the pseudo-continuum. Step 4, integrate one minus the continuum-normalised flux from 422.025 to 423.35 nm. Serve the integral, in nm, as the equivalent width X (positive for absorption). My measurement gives 0.32 nm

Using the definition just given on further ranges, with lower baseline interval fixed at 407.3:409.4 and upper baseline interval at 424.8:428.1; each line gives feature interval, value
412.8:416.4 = 0.31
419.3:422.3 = 0.04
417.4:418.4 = 0.05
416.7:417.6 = 0.04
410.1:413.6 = 0.18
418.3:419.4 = 0.00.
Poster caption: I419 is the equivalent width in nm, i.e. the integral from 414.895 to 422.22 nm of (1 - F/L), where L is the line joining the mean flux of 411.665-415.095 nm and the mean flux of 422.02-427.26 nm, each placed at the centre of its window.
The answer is -0.260 nm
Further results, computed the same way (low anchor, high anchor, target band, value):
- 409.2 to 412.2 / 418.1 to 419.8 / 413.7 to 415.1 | 0.122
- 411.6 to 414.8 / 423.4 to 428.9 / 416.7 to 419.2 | -0.004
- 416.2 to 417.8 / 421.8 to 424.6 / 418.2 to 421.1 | -0.089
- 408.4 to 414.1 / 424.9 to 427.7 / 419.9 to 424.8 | 0.136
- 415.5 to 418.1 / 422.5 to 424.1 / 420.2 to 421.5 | -0.227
